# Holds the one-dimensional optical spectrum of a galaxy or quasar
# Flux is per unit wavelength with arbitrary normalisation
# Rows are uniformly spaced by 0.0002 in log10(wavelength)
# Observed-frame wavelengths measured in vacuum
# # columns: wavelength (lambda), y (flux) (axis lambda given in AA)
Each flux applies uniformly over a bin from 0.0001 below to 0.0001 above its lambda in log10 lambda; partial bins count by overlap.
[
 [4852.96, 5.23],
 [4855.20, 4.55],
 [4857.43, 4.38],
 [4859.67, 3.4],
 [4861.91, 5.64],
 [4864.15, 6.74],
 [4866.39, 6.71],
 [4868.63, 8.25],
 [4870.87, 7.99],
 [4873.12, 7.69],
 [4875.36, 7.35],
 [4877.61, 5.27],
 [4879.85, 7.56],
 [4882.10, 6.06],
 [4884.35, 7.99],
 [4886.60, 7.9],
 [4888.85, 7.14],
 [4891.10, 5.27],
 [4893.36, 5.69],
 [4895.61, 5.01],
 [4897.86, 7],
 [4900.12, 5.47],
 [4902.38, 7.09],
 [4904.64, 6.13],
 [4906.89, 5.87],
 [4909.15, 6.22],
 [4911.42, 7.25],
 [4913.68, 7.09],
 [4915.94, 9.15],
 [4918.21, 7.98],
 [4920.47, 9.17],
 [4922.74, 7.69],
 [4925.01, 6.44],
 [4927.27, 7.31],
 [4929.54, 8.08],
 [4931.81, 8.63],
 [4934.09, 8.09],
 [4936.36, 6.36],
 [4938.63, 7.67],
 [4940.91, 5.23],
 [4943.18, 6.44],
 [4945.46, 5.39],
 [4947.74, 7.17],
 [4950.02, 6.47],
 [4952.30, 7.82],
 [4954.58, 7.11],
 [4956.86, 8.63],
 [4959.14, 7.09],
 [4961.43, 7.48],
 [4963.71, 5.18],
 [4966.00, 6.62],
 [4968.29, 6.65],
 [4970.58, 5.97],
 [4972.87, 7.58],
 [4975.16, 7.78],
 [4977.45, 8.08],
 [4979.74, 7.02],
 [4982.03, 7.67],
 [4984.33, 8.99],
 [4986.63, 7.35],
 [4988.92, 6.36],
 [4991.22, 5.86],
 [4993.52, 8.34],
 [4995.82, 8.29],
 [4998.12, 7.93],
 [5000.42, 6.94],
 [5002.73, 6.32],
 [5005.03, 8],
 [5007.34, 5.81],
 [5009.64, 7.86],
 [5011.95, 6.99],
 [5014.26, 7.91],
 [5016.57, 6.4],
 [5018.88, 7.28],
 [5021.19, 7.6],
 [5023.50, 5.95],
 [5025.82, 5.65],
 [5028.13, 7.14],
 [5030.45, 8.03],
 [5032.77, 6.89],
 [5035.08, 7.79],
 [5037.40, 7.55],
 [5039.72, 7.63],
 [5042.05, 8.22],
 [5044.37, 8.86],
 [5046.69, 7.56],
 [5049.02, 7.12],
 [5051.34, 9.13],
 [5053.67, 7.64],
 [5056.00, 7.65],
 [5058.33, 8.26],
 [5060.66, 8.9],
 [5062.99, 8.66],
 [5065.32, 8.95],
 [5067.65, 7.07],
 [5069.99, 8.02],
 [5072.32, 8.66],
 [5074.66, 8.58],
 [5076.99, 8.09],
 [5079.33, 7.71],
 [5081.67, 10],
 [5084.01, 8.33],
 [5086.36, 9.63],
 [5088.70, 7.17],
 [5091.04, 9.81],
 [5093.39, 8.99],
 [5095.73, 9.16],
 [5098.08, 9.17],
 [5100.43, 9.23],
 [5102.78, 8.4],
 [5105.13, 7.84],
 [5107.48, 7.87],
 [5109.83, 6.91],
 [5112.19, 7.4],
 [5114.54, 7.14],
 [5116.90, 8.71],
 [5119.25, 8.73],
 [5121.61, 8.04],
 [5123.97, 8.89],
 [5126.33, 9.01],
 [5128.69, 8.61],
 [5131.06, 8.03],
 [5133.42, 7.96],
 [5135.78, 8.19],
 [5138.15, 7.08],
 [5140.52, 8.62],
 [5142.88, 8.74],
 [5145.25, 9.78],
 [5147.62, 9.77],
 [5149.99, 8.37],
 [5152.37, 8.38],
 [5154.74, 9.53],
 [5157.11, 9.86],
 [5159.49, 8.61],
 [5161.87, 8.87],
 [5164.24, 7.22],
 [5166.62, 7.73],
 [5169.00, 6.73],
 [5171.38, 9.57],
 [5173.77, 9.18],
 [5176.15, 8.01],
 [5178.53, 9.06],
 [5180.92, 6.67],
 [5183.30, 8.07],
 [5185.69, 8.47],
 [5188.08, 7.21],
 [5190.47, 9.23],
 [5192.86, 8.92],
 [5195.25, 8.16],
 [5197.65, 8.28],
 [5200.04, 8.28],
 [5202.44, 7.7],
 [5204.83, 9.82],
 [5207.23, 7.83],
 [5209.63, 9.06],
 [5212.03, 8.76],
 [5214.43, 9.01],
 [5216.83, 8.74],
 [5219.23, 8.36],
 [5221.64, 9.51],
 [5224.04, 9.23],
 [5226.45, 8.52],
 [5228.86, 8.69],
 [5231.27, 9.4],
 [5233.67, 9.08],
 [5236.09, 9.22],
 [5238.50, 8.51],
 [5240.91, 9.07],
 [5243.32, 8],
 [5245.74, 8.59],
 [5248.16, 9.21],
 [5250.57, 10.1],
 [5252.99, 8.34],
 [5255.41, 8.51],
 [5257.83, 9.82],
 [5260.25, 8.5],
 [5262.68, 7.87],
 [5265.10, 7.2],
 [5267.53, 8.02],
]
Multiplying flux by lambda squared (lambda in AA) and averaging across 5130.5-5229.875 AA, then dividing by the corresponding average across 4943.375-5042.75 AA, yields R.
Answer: 1.28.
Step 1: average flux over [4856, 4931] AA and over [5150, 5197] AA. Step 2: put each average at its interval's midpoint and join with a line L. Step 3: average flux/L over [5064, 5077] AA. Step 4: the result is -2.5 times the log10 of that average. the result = -0.06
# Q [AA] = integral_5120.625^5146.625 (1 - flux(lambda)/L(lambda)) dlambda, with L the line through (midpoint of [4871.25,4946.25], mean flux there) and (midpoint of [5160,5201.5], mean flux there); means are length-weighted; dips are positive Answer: -1.5 AA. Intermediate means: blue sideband 6.95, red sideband 8.22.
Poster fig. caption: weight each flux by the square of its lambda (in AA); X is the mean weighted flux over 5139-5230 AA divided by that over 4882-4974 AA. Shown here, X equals 1.37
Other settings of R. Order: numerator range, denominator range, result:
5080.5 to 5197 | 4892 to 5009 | 1.29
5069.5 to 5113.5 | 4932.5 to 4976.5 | 1.30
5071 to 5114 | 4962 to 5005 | 1.23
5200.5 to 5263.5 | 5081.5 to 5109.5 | 1.07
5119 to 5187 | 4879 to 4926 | 1.35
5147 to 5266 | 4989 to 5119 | 1.16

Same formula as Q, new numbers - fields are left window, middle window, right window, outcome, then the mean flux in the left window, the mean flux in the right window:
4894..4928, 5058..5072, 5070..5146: -0.37 AA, 6.97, 8.44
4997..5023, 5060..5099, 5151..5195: -4.81 AA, 7.15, 8.4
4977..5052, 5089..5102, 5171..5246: -1.97 AA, 7.39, 8.62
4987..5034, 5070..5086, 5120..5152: -1.44 AA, 7.08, 8.54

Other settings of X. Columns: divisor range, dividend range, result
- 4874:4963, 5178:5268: 1.39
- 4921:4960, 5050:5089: 1.23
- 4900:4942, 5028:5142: 1.21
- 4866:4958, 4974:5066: 1.12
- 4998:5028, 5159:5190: 1.25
